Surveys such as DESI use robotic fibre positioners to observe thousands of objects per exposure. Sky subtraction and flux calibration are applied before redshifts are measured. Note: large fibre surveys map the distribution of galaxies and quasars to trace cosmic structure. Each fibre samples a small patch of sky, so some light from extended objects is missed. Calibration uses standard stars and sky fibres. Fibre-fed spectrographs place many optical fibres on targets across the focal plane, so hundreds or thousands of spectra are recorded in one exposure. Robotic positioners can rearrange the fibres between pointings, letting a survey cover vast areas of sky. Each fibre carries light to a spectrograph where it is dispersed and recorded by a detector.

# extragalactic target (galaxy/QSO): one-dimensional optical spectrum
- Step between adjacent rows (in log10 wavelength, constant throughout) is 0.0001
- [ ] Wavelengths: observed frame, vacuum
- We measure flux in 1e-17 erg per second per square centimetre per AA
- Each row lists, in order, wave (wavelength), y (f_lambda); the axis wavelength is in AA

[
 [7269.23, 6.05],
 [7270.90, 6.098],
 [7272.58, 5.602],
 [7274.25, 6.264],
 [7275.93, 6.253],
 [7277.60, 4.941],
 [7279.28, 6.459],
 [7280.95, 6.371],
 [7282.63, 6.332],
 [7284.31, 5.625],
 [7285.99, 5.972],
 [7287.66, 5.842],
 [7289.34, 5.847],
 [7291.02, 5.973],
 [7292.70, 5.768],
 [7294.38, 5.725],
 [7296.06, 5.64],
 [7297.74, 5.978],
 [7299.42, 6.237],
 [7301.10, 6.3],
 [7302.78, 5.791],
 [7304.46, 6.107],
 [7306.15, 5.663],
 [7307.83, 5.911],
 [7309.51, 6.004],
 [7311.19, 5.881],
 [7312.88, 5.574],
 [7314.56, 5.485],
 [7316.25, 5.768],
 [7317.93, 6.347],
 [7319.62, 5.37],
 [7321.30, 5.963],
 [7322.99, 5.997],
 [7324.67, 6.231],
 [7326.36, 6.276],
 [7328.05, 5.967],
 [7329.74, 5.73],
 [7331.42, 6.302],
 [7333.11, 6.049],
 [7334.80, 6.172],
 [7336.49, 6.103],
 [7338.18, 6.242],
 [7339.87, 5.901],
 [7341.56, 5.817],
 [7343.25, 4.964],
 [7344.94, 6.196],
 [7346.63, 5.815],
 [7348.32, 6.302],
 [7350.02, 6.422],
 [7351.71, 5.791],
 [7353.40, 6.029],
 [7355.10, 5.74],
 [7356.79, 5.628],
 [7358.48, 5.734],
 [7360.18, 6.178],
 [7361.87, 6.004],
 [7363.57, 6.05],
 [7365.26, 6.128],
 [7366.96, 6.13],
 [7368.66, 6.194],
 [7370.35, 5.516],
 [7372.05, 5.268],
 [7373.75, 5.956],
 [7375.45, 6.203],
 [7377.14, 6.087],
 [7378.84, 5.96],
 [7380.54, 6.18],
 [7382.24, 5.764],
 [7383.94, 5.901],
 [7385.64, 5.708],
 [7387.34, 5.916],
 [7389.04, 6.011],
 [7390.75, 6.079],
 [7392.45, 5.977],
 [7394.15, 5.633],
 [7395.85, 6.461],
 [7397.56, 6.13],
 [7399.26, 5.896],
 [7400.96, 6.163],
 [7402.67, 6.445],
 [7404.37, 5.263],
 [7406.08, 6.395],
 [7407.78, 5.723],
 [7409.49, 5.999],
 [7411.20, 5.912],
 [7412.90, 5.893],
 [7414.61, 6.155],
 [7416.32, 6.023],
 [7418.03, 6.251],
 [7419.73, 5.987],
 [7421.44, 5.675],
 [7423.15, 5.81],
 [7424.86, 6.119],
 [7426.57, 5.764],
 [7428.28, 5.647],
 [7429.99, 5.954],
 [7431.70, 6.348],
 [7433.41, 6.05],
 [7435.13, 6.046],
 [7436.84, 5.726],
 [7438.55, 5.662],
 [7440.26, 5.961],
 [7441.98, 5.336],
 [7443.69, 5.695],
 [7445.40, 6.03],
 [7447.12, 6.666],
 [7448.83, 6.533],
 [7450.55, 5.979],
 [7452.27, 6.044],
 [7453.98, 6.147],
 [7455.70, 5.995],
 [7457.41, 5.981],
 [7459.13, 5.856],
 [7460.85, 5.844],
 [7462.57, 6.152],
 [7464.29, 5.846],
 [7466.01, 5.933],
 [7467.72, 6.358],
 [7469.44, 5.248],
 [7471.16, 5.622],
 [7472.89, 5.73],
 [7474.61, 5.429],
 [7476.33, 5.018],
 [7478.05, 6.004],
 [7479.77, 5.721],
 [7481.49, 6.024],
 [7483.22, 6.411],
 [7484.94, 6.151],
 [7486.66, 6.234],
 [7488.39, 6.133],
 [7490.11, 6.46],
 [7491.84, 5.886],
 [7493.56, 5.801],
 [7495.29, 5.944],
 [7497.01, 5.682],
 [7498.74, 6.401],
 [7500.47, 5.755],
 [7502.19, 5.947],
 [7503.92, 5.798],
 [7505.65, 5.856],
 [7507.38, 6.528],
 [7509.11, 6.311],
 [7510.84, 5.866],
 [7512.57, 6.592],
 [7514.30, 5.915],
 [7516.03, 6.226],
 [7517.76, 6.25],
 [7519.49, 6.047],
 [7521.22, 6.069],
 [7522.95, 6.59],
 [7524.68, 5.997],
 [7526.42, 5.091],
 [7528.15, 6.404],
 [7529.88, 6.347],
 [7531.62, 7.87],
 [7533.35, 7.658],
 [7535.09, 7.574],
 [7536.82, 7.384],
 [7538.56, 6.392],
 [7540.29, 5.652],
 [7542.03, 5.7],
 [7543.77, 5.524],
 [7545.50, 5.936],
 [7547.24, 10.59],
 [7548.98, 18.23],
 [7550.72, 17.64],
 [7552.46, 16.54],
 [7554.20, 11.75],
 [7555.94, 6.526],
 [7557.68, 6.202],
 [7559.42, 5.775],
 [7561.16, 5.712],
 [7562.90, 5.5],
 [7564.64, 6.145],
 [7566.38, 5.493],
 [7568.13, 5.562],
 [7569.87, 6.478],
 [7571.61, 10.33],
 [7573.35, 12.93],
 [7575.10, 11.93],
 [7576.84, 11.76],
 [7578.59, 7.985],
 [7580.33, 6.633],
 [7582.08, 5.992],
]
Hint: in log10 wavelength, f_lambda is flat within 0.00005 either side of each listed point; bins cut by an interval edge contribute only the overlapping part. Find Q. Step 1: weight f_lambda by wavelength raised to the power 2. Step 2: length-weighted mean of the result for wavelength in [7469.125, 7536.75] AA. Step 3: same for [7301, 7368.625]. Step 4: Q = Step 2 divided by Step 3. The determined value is 1.1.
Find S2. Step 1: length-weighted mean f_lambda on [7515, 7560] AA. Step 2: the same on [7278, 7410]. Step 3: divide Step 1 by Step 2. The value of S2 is 1.35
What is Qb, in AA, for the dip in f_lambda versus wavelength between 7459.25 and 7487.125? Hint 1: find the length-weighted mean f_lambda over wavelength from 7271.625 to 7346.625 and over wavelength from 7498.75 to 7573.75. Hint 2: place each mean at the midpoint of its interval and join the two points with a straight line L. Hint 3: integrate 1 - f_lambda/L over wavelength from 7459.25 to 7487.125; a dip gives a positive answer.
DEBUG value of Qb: 4.6 AA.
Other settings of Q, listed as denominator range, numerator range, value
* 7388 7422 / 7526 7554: 1.54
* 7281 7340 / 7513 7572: 1.36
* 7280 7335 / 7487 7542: 1.11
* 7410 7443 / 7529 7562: 1.52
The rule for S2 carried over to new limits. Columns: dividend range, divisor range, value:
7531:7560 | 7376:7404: 1.50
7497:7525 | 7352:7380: 1.03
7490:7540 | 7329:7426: 1.05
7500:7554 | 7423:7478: 1.28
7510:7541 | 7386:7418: 1.07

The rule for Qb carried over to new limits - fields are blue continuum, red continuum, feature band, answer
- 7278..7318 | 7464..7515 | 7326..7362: -0.22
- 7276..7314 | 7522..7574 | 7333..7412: 7.17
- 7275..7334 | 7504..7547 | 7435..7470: 1.53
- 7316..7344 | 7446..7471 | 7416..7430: 0.24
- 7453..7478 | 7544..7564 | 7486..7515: 5.18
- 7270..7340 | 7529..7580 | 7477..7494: 3.83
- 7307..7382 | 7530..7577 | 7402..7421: 2.25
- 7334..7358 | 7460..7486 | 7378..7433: -0.80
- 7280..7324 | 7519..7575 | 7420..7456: 5.63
